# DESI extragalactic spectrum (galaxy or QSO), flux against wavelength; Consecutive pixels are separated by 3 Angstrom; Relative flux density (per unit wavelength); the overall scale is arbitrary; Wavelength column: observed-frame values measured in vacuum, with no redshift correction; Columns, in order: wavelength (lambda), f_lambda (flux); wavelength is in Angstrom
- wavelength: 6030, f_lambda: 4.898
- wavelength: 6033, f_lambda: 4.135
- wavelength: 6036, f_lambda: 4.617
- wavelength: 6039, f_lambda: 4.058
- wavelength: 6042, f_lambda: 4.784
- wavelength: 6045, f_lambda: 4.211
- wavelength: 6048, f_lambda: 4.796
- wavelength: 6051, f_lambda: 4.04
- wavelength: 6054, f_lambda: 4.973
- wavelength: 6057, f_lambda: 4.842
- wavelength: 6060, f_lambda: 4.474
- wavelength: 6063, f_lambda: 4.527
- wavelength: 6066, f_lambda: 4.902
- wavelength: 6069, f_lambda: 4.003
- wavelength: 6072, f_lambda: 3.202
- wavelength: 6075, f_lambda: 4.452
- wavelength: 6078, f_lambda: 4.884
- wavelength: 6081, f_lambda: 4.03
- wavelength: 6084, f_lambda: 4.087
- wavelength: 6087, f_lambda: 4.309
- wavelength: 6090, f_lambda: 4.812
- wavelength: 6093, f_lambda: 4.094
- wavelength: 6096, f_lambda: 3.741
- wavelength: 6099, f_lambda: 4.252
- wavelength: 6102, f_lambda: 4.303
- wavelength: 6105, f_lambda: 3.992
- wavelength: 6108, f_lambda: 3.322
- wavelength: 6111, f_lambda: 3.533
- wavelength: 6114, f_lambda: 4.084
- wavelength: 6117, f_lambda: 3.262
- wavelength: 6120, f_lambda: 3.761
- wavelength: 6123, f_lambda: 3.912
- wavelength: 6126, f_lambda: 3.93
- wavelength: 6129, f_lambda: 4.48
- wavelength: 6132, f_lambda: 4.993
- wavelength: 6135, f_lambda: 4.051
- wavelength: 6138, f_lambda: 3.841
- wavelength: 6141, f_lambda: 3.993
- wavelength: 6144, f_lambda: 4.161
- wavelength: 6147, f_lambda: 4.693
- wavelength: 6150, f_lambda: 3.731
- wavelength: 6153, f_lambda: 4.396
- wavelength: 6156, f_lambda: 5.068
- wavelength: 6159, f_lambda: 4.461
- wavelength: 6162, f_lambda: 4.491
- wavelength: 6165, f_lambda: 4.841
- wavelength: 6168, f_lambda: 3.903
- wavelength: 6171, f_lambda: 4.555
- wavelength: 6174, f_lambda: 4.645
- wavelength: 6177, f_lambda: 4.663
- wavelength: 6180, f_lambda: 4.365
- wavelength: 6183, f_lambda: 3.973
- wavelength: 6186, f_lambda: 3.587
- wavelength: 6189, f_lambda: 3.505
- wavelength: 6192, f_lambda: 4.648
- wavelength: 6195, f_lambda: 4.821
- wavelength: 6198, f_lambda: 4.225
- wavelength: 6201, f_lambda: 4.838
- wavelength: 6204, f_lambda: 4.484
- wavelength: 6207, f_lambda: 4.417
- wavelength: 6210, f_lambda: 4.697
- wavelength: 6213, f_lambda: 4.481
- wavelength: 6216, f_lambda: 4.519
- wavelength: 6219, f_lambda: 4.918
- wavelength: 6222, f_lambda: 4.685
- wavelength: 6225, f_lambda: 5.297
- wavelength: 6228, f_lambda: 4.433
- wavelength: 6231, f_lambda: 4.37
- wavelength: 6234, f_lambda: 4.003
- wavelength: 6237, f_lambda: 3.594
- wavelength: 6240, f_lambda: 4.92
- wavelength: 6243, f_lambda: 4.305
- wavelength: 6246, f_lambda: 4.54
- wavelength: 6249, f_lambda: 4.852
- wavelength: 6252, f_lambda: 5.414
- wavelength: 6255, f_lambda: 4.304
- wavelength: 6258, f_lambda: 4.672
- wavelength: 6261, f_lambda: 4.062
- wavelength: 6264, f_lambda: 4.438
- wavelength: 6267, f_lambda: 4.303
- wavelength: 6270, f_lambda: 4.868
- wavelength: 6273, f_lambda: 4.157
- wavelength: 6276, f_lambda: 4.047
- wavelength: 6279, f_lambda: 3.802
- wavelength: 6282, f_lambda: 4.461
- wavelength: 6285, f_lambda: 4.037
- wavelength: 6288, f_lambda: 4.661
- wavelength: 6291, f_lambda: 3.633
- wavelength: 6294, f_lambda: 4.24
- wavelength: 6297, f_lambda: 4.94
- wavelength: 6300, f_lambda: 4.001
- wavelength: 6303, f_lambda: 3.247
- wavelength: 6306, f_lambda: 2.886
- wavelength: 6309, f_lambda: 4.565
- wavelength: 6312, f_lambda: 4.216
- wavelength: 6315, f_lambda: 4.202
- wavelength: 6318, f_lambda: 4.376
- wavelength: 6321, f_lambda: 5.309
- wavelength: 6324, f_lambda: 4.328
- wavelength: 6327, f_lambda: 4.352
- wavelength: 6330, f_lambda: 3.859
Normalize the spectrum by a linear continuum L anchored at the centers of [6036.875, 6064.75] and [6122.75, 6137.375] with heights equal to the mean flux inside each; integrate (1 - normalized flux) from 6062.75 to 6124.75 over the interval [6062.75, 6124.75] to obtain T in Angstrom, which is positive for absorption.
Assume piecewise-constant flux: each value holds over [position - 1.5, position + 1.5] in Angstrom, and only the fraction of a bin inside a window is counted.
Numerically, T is 4.7 Angstrom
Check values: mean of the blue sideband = 4.53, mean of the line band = 4.06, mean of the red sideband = 4.28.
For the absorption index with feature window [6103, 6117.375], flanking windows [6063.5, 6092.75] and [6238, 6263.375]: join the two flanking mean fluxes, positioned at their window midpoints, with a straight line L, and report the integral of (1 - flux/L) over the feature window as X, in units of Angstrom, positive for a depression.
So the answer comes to 2.2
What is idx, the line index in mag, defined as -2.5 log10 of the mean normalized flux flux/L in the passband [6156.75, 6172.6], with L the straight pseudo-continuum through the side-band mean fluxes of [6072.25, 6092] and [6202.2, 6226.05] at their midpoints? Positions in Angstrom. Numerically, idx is 0.02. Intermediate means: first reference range 4.34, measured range 4.48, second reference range 4.68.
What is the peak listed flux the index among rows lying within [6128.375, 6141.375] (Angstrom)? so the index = 4.993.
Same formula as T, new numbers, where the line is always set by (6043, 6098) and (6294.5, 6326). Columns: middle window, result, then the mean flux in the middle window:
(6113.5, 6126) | 1.7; 3.75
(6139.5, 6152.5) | 0.4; 4.16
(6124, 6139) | 0.2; 4.26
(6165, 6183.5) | -0.5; 4.41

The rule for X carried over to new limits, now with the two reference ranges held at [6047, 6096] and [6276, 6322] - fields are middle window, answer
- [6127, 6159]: -0.2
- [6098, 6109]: 0.9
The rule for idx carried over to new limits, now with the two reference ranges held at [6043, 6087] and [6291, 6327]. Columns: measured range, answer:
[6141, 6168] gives -0.026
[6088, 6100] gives 0.035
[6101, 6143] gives 0.100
